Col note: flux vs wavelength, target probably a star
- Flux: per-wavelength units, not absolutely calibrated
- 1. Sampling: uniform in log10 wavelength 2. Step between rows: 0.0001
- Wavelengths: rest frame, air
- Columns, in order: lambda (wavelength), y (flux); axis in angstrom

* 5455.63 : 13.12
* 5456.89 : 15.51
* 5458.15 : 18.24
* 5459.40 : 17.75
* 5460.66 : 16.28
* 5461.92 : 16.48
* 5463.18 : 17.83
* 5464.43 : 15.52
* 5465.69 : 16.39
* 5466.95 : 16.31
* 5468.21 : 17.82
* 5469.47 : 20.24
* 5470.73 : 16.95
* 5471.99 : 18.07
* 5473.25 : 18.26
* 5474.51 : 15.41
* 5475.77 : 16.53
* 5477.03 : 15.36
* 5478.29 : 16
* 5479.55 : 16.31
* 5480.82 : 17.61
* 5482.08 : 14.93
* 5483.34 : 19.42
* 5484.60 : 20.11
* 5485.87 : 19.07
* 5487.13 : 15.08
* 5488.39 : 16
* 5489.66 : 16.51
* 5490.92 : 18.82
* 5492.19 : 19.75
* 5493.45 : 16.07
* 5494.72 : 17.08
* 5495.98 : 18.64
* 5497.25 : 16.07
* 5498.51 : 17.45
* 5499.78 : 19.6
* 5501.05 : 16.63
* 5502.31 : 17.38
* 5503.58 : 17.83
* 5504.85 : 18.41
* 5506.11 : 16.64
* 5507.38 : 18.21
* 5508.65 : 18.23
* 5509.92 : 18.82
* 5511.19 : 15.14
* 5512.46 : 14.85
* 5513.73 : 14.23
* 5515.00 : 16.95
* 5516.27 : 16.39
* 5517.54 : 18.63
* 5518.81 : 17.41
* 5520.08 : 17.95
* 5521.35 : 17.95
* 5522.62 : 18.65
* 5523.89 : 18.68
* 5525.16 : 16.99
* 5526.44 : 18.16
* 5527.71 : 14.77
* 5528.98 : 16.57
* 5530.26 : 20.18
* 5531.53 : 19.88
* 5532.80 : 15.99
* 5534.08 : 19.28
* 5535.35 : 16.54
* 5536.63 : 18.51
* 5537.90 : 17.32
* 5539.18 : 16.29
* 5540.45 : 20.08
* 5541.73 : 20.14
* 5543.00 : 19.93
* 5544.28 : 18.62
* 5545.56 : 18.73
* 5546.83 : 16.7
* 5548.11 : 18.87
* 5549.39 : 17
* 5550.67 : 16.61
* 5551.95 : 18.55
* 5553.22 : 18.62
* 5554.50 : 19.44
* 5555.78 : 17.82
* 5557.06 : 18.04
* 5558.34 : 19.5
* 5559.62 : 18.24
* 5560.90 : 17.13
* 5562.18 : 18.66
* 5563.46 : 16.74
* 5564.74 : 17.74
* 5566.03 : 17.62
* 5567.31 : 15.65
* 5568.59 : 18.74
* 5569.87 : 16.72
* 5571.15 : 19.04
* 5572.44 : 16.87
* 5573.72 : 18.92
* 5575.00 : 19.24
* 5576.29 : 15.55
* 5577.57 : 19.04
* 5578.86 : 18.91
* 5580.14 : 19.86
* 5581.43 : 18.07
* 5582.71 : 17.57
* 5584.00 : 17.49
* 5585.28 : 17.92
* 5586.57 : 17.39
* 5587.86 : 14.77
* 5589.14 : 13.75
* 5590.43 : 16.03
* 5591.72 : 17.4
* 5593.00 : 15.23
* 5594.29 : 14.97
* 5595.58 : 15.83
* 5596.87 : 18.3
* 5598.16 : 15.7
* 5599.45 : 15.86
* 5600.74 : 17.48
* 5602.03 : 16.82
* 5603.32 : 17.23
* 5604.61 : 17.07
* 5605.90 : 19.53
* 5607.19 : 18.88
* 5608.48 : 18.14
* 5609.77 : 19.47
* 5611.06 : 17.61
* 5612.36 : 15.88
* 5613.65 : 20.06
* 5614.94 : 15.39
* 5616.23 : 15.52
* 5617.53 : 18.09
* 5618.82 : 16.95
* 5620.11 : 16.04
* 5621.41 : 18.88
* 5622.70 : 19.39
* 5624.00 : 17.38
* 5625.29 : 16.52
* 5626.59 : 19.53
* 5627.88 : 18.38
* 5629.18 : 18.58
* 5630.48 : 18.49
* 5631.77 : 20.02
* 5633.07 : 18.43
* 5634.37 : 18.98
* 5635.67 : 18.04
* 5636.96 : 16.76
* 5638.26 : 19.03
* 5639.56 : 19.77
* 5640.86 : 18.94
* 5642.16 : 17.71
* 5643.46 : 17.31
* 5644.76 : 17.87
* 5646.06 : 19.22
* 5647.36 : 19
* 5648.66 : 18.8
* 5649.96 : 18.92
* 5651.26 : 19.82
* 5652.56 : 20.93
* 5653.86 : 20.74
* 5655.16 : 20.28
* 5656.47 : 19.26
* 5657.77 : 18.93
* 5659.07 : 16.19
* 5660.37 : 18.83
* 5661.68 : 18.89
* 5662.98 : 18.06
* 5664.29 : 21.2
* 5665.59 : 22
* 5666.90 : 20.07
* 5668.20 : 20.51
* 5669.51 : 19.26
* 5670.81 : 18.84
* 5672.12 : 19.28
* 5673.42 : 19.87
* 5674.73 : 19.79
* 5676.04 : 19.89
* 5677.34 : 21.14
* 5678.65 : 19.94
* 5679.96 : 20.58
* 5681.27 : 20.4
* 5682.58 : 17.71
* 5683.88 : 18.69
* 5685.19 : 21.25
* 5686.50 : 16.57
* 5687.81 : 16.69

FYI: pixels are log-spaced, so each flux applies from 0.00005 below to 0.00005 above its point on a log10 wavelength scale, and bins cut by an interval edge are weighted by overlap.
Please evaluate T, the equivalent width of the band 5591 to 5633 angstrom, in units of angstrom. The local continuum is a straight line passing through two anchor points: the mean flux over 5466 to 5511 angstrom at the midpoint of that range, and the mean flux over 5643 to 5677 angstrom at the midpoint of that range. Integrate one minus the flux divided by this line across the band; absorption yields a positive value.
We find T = 3.0 angstrom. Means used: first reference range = 17.4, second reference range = 19.4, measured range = 17.5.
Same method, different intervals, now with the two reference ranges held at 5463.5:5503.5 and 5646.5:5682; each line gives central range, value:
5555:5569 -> 0.4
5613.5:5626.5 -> 1.1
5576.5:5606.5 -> 2.7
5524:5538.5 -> 0.2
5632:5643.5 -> 0.5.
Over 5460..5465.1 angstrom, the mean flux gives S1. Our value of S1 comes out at 16.5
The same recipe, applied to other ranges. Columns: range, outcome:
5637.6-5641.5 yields 19.2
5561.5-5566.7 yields 17.7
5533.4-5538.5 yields 17.9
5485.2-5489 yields 16.7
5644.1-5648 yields 18.7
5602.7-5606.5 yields 17.9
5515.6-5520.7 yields 17.6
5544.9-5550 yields 17.8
